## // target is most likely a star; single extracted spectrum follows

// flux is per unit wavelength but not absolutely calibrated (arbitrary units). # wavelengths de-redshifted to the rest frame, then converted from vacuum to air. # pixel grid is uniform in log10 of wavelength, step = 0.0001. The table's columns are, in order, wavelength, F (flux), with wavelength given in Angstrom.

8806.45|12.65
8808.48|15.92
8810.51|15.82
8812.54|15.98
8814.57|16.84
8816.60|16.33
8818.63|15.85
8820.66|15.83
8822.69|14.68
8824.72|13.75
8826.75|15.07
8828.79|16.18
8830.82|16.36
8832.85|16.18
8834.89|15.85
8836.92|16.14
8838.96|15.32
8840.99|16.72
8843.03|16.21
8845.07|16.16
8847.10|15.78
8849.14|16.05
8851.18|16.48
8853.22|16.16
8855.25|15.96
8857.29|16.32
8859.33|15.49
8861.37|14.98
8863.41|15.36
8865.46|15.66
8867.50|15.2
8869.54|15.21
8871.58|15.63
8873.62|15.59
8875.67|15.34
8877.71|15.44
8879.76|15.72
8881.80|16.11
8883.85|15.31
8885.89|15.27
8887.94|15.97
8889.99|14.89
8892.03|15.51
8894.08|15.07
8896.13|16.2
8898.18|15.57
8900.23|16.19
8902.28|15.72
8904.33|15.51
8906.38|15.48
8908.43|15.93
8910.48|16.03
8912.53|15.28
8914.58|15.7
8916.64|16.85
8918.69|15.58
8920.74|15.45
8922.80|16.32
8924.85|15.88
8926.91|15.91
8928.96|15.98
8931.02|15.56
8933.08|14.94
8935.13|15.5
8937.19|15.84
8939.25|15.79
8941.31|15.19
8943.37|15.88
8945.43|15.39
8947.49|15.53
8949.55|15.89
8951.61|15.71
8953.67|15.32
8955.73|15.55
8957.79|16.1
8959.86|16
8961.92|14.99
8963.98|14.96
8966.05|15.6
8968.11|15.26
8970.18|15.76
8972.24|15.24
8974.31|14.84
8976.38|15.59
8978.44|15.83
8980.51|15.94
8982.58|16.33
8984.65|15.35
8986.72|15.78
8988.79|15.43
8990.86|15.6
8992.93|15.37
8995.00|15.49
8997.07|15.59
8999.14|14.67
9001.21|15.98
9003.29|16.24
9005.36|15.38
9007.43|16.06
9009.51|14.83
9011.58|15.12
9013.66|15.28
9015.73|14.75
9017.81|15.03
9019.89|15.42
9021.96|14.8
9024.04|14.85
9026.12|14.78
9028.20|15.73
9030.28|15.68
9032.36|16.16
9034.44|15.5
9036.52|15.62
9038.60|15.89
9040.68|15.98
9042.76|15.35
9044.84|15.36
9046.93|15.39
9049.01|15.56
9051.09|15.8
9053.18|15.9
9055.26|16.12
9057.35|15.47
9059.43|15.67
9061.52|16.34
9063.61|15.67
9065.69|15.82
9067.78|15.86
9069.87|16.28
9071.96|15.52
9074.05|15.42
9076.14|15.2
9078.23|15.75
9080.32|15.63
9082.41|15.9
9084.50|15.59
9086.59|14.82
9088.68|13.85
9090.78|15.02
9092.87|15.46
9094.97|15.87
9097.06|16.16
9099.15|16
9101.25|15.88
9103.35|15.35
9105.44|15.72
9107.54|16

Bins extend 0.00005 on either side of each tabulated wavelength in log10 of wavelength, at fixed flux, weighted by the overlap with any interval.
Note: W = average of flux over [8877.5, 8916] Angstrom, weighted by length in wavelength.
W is 15.6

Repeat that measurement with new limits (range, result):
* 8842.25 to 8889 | 15.7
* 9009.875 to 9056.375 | 15.4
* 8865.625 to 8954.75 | 15.6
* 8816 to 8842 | 15.7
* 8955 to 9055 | 15.5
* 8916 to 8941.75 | 15.8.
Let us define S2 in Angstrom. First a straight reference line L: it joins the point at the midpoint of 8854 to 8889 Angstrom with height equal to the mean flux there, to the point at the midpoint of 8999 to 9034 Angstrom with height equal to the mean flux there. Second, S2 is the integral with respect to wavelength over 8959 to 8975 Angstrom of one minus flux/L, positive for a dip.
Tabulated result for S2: 0.1 Angstrom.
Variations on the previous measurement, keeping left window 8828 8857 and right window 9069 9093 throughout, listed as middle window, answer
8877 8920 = 0.7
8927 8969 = 0.6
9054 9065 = -0.3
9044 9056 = -0.2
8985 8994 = 0.1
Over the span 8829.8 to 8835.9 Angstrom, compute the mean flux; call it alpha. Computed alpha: 16.1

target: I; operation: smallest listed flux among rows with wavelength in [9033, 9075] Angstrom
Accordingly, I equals 15.35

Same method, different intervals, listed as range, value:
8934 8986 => 14.84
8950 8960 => 15.32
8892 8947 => 14.94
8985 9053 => 14.67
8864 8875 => 15.2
